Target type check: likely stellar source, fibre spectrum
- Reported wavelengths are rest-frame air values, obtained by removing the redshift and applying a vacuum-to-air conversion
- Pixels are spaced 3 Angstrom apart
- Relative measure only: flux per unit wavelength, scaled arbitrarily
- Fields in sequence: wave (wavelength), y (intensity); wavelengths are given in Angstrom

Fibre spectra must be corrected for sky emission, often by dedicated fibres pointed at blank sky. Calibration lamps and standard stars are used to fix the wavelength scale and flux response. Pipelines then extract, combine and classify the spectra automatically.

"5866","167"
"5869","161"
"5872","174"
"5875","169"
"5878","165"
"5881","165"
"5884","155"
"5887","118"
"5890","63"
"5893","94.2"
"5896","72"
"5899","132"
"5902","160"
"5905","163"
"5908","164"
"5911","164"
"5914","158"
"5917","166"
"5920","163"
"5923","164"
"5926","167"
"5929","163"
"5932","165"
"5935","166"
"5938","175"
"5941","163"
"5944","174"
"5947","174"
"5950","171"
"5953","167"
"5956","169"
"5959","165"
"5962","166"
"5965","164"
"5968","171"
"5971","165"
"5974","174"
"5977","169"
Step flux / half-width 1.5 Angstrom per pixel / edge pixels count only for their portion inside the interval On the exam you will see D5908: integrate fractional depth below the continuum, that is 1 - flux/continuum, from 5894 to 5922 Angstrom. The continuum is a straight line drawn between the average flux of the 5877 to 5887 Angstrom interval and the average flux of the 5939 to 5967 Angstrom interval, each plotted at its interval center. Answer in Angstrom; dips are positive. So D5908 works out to 2.0 Angstrom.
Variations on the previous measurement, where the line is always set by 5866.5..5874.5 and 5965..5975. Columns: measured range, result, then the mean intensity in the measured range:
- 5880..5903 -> 6.8 Angstrom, 118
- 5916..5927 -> 0.2 Angstrom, 165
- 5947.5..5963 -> 0.1 Angstrom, 168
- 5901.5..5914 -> 0.4 Angstrom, 162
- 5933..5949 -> -0.2 Angstrom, 170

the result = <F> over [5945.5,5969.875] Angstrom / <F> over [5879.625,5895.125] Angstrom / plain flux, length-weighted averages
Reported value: 1.44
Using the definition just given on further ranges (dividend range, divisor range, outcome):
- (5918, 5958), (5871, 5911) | 1.21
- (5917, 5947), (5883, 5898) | 1.68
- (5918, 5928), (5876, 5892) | 1.24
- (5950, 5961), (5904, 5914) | 1.03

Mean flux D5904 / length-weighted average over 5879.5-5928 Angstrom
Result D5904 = 142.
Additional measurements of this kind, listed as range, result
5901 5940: 164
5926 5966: 168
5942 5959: 170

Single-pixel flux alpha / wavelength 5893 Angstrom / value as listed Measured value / 94.2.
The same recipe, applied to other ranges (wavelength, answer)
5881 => 165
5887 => 118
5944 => 174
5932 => 165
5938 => 175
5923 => 164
